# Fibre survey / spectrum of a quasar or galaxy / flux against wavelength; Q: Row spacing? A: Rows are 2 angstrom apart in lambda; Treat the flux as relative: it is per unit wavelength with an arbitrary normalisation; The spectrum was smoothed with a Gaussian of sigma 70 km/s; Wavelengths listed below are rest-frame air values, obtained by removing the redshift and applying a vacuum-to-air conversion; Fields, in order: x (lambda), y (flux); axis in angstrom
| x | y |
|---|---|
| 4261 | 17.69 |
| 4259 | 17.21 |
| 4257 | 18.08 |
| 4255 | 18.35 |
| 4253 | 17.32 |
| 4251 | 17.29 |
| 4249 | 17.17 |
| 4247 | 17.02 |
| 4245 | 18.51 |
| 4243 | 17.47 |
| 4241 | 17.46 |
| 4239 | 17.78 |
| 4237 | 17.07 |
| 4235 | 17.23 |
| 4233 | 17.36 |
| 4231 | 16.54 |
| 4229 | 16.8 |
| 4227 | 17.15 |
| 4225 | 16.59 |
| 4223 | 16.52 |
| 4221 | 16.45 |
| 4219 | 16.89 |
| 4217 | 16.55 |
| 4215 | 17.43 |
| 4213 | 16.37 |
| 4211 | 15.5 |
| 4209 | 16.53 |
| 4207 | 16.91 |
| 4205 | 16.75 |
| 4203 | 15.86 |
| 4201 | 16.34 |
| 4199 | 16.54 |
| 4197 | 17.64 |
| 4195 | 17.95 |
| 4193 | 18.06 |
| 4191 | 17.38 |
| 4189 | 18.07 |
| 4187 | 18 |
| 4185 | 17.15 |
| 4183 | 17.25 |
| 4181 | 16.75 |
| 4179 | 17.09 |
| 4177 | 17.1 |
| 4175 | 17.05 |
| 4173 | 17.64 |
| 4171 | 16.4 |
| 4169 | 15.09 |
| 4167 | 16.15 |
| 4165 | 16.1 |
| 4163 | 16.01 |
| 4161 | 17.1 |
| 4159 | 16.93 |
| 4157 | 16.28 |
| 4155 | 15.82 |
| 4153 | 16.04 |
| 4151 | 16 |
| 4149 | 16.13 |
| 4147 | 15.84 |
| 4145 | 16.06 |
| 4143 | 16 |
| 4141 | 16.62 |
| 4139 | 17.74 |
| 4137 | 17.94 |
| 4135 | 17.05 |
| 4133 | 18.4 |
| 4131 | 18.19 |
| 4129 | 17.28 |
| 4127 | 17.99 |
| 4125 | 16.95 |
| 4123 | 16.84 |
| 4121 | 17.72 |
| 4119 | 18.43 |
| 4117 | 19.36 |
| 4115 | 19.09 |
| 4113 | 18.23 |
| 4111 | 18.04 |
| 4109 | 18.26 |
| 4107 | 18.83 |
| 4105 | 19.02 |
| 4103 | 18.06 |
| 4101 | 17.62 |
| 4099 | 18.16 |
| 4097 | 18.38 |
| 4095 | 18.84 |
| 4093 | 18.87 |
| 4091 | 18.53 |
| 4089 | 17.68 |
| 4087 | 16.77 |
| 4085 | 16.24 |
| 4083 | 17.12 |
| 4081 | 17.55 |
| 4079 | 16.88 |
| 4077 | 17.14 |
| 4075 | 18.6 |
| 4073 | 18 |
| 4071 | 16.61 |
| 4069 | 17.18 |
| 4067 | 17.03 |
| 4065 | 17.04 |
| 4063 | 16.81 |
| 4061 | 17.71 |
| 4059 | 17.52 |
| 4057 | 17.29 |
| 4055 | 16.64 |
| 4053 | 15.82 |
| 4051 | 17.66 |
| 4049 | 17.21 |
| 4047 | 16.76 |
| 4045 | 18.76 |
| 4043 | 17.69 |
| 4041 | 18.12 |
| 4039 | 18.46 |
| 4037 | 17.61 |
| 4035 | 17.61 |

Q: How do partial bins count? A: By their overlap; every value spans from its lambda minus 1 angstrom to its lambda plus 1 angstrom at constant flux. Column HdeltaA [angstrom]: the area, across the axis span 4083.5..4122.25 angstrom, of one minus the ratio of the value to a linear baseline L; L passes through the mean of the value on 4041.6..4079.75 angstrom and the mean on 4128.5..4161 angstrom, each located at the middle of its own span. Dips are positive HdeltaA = -2.6 angstrom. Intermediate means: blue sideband 17.3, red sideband 16.8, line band 18.2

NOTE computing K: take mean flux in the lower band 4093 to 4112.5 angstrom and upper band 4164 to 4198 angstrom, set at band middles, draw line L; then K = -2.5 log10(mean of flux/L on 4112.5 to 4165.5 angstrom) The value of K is 0.043 mag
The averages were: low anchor 18.4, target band 17.1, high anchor 17.1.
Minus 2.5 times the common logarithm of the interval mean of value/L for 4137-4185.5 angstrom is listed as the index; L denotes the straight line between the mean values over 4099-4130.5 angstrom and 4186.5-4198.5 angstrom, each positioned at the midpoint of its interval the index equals 0.09 mag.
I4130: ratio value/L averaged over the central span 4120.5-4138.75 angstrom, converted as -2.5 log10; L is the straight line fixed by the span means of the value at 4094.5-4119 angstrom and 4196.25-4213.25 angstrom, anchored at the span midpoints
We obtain 0.03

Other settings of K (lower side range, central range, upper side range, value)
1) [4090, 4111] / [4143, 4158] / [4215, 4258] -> 0.126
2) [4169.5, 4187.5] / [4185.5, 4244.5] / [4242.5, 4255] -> 0.019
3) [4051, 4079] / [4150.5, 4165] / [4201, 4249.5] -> 0.046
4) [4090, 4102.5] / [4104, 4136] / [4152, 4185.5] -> -0.019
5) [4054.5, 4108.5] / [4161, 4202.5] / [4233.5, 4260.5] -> 0.038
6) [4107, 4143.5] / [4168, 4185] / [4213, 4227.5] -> 0.028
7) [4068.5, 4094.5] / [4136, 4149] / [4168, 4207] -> 0.038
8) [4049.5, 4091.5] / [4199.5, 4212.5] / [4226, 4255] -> 0.064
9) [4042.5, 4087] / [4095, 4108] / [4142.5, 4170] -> -0.099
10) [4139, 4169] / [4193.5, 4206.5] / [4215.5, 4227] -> -0.023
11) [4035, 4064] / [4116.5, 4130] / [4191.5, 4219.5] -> -0.037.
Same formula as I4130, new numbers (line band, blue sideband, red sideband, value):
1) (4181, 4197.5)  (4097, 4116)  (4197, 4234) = -0.04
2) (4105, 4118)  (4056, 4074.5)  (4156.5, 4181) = -0.10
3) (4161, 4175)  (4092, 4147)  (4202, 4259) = 0.07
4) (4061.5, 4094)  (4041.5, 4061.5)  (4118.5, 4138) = 0.00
